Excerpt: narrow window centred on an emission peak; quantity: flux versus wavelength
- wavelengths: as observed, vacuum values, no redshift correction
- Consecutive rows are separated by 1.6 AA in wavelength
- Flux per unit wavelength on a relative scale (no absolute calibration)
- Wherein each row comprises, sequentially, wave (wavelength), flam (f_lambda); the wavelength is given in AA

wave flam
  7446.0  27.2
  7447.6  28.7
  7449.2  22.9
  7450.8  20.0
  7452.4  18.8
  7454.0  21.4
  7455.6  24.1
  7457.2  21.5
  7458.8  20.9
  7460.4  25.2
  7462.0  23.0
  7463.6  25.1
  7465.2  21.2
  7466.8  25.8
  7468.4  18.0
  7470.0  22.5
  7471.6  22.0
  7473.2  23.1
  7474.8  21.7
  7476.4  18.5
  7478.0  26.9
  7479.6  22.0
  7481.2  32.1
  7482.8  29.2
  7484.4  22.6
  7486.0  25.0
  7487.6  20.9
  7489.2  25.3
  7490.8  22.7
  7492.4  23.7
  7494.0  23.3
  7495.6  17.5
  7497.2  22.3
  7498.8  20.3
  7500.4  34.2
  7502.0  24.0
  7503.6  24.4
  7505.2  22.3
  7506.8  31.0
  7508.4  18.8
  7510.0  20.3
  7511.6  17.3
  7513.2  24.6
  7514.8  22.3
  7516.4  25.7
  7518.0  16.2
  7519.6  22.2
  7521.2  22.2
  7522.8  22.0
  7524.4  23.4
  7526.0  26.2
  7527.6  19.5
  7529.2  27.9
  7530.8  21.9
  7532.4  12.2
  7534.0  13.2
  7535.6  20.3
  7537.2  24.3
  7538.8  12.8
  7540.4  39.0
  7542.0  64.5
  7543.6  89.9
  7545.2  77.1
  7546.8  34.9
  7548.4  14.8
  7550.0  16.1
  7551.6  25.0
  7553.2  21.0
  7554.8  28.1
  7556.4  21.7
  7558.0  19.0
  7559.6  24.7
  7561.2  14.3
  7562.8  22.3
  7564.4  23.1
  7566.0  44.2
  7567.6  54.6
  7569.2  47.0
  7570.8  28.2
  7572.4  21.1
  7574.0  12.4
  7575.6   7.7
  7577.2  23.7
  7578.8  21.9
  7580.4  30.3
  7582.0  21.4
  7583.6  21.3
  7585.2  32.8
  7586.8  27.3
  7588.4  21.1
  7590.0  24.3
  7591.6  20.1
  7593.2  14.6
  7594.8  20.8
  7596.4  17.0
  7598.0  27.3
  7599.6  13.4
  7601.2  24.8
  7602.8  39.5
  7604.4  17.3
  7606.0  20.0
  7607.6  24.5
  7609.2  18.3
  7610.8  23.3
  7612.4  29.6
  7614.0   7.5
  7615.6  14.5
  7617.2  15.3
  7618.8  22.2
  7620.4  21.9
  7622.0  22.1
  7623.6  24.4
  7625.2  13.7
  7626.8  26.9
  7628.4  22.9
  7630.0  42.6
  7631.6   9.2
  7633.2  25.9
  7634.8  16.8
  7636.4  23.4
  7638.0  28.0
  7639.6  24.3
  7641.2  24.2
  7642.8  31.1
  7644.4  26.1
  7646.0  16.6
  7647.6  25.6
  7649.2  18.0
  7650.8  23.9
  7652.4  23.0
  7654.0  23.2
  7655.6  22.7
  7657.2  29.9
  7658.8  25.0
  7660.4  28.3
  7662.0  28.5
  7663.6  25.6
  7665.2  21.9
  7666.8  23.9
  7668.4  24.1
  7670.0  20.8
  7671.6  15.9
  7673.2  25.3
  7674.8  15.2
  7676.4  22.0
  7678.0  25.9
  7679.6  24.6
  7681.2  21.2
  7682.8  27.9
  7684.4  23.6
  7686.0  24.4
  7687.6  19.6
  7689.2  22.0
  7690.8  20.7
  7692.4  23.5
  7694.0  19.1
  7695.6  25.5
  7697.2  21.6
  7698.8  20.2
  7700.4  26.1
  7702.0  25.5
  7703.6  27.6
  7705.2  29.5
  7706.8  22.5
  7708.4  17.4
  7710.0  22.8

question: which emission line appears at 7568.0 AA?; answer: [N II] 6583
